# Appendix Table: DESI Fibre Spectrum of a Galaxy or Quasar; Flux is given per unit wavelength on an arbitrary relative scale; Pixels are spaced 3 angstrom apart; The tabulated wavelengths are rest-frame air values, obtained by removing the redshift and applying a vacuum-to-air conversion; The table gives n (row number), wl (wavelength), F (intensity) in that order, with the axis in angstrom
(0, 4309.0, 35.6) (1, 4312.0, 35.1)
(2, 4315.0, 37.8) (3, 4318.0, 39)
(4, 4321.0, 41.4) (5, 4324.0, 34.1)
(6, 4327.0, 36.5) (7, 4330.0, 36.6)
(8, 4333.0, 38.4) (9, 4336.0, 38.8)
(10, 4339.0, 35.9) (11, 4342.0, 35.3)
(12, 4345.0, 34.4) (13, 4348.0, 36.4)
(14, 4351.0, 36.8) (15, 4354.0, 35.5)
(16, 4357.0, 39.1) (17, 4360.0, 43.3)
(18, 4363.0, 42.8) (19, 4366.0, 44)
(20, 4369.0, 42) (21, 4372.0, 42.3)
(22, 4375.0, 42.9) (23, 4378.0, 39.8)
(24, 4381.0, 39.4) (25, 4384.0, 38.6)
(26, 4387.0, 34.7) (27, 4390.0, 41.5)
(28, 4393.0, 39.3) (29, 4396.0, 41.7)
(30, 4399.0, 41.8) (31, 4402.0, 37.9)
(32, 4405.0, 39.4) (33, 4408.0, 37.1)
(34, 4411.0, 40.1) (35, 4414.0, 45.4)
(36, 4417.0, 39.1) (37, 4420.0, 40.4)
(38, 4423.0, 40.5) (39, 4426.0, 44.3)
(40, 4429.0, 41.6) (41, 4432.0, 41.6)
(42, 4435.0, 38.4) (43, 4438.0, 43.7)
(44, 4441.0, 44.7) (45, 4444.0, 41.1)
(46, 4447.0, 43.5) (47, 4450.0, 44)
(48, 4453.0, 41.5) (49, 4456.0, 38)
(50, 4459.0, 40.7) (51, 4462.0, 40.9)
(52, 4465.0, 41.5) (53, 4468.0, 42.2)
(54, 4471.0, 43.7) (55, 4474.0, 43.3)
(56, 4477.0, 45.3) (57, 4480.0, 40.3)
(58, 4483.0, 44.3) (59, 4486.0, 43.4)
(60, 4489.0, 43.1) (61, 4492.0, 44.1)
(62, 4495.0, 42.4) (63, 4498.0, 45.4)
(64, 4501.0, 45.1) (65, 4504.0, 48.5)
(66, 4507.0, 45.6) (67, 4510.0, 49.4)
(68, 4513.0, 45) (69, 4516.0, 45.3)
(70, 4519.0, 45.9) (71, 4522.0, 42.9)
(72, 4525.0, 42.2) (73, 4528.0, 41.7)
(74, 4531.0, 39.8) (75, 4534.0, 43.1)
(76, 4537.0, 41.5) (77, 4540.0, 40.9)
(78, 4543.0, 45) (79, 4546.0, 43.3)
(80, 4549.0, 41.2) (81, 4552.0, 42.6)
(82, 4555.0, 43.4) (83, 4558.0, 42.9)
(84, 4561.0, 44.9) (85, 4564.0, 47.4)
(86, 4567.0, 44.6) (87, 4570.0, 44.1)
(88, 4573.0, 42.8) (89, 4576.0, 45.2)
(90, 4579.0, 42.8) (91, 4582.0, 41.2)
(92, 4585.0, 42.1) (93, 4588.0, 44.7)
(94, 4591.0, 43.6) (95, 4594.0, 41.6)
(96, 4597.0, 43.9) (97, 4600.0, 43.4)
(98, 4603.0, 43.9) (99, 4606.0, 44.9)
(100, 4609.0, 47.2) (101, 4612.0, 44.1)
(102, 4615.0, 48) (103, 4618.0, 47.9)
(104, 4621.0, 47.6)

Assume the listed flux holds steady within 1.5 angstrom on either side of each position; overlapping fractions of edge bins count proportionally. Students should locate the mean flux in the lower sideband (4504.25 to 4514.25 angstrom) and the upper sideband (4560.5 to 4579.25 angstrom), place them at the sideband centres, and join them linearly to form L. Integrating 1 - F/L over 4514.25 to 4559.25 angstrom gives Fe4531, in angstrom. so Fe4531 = 3.0 angstrom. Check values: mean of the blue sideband 46.9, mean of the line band 42.8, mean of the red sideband 44.6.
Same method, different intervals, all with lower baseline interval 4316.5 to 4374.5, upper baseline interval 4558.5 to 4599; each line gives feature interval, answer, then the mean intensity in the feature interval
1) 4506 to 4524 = -1.4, 45.6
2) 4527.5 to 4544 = 0.3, 41.9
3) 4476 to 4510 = -2.2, 44.5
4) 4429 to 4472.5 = -0.9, 41.8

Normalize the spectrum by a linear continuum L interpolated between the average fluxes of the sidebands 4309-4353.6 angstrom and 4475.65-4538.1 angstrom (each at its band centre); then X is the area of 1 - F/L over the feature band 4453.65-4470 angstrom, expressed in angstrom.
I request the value 0.5 angstrom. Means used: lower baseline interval 36.8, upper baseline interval 44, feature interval 40.8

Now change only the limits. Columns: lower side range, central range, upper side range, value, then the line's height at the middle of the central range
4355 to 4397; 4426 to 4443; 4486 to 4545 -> 0.0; 42.1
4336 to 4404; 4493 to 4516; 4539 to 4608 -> -2.0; 42.1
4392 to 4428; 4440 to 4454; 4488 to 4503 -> -0.3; 42.2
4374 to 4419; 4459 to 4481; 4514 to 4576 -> -0.4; 41.6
